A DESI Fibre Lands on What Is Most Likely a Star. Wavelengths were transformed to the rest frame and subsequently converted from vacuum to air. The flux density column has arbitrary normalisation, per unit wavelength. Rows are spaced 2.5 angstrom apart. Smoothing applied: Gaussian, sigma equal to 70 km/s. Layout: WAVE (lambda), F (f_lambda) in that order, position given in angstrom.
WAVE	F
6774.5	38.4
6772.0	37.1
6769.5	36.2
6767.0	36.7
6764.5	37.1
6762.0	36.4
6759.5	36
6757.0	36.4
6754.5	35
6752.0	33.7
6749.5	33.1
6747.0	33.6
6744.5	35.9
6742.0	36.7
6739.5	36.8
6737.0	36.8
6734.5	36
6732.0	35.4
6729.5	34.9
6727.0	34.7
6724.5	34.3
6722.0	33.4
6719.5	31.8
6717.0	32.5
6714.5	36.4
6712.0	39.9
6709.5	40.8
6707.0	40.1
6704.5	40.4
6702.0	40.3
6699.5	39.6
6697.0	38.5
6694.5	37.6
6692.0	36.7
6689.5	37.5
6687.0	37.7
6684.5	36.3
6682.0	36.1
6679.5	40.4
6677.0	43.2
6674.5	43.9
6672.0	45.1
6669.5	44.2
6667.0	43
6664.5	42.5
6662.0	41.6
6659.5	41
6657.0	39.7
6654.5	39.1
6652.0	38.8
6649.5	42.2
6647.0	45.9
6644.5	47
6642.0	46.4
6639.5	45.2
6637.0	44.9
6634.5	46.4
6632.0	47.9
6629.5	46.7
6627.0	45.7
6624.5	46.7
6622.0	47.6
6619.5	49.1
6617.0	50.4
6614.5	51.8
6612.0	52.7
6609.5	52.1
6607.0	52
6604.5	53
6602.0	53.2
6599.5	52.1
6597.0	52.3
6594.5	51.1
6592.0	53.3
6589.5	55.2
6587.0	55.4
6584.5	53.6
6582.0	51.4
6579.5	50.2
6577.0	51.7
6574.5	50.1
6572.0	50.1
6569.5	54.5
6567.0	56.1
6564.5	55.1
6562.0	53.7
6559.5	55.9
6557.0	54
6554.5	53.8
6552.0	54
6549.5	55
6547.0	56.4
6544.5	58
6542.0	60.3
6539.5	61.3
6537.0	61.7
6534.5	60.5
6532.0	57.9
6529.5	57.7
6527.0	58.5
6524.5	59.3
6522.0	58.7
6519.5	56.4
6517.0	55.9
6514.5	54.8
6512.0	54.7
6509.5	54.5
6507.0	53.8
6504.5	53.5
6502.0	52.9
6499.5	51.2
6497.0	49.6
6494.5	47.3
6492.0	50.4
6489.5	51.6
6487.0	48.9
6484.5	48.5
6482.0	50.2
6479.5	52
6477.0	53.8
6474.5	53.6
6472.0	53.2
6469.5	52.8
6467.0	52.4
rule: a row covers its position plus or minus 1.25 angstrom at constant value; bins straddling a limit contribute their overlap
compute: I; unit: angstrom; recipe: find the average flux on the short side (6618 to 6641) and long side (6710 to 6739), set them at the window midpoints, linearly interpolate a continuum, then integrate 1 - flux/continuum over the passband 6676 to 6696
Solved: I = 0.9 angstrom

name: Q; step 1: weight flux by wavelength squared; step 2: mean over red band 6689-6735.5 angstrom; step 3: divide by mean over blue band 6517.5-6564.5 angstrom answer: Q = 0.7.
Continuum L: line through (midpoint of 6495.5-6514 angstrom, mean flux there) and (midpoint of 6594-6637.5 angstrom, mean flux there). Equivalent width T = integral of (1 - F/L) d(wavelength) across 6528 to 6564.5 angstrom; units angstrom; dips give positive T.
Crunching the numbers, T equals -3.8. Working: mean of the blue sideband 52.9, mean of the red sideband 49.8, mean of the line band 57.1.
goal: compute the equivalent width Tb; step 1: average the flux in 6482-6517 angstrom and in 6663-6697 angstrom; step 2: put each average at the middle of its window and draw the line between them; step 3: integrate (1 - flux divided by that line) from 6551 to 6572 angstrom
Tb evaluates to -2.9 angstrom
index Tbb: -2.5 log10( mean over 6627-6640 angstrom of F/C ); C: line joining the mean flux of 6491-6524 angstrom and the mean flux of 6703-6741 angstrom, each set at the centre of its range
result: -0.07 mag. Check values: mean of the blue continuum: 53.5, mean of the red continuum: 36.3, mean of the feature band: 46.2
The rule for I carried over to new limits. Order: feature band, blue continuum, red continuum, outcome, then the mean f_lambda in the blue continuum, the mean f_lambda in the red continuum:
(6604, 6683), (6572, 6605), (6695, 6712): 1.9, 52.4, 39.8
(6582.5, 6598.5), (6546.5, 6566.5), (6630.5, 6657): -0.9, 54.7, 44.2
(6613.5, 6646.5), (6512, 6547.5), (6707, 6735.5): -0.6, 58.3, 35.7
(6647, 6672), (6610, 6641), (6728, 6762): 1.5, 48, 35.4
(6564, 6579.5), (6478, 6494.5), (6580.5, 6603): 0.0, 50.1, 53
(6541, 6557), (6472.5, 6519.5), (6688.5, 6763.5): -2.5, 52.2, 36.4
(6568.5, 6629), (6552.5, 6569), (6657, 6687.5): -1.6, 54.7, 41.3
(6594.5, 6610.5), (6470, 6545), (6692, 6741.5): -2.0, 54.6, 36.8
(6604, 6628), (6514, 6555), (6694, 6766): -0.6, 57.8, 36.3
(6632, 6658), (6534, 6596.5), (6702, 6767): 1.2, 54.8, 36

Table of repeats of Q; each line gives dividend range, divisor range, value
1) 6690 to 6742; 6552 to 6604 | 0.72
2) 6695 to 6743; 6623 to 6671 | 0.86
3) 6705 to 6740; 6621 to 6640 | 0.80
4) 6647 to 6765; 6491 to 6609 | 0.73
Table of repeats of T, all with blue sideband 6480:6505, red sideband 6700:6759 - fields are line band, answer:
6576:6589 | -2.23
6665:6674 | -0.96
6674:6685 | -0.24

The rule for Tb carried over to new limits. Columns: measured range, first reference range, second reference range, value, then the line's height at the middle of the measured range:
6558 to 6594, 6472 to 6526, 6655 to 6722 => -4.4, 47.4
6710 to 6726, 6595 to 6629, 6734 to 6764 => 1.6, 39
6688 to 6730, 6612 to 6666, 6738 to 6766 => 2.3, 39.2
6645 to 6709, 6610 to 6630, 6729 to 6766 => 3.7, 43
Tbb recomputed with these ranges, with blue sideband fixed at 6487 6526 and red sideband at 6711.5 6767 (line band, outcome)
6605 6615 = -0.15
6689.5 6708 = -0.01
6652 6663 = 0.04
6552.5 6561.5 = -0.10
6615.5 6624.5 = -0.10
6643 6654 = -0.02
